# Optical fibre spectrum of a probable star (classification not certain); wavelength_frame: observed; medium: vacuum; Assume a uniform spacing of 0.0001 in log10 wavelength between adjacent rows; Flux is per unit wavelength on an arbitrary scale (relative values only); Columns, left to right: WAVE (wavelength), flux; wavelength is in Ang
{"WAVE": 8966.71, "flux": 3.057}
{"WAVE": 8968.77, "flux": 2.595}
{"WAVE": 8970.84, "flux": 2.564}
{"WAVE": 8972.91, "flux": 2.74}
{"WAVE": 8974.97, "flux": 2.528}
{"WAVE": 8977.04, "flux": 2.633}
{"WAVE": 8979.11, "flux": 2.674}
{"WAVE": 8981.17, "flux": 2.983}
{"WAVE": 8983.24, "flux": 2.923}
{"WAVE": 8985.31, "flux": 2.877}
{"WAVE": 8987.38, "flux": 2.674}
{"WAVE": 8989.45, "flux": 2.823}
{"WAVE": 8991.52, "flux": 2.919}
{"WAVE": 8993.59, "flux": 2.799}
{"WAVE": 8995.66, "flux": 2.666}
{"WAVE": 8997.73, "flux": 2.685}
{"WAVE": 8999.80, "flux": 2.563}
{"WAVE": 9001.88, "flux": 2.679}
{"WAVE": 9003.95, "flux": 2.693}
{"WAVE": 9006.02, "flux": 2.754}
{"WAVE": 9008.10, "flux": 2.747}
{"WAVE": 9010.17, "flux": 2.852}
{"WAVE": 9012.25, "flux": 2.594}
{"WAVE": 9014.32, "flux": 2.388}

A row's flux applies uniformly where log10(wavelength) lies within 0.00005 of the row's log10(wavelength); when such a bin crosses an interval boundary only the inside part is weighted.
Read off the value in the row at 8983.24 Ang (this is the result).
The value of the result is 2.923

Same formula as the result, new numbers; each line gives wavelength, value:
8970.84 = 2.564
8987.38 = 2.674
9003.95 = 2.693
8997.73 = 2.685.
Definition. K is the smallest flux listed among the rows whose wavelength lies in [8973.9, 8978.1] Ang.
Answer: 2.528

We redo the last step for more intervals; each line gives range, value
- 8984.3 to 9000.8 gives 2.563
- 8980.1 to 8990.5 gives 2.674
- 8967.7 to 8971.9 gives 2.564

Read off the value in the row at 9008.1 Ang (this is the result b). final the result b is 2.747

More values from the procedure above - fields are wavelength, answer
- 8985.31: 2.877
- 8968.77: 2.595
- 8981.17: 2.983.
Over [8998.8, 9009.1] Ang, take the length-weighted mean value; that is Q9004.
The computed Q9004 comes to 2.69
